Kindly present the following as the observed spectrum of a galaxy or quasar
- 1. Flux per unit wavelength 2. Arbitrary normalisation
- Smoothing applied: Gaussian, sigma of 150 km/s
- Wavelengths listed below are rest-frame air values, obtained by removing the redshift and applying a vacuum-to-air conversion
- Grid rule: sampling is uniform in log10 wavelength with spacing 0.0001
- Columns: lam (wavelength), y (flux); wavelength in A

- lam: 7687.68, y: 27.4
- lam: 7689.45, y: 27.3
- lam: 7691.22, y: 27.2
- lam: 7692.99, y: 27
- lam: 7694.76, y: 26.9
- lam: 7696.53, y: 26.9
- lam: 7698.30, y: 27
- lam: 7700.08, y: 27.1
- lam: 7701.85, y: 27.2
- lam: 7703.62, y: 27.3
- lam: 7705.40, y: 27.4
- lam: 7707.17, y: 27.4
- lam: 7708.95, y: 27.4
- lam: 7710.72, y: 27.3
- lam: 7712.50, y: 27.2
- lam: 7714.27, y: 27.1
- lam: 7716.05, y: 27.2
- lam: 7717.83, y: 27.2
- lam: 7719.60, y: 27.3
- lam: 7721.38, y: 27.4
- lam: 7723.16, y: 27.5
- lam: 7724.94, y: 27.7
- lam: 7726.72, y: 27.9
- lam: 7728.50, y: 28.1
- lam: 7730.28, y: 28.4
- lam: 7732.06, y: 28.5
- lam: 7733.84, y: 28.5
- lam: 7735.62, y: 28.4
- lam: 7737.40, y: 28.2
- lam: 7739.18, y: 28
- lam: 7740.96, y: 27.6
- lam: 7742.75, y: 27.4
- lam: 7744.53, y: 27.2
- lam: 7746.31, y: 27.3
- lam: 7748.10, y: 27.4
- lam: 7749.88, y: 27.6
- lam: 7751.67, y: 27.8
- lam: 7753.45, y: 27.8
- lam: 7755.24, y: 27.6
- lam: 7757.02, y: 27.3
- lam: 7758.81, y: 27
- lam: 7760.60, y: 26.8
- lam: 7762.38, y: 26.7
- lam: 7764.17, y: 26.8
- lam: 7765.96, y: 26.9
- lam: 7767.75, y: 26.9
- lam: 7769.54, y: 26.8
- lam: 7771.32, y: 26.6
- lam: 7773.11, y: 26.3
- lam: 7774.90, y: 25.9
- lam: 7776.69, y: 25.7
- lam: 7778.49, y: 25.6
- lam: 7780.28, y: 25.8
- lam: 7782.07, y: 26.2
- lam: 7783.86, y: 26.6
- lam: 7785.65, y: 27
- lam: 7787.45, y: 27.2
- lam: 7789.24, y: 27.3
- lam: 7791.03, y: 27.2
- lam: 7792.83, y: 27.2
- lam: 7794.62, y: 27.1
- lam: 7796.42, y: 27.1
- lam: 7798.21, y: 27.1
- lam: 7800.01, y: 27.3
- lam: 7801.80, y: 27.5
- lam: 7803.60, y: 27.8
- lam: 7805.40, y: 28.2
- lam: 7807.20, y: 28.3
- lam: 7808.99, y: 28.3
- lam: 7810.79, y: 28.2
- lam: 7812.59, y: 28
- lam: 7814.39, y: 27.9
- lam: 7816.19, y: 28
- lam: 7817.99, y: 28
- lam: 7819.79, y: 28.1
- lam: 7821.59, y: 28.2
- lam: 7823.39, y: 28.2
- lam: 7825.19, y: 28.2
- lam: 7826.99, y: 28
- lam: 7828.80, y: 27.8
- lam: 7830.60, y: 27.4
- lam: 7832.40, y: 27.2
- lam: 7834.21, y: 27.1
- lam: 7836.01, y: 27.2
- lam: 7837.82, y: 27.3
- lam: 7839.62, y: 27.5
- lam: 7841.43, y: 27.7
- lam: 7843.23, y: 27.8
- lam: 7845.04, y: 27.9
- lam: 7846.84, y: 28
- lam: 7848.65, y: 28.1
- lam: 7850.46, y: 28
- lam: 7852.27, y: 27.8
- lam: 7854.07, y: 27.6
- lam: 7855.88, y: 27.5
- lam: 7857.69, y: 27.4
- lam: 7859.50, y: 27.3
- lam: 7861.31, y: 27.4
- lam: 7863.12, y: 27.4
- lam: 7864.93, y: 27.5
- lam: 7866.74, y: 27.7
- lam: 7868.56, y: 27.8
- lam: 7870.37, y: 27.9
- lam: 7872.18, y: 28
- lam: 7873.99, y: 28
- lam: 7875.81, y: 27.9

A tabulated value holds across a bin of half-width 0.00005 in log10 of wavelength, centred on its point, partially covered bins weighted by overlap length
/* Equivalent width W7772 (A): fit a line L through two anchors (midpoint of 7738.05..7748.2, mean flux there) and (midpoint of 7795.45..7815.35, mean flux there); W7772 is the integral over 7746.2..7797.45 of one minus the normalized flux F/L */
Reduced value 1.4 A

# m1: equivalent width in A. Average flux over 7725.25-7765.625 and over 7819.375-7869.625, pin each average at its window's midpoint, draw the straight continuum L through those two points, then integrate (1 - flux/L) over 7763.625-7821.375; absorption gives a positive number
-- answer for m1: 1.0 A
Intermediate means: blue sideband 27.6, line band 27.2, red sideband 27.7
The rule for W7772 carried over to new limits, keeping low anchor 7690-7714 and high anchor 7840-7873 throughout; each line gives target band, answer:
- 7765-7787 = 0.85 A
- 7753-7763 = 0.07 A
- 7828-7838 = 0.11 A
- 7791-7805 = 0.09 A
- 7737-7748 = -0.10 A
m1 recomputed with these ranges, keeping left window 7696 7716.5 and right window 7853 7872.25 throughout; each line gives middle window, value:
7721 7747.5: -0.58 A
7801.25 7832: -0.59 A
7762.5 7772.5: 0.21 A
